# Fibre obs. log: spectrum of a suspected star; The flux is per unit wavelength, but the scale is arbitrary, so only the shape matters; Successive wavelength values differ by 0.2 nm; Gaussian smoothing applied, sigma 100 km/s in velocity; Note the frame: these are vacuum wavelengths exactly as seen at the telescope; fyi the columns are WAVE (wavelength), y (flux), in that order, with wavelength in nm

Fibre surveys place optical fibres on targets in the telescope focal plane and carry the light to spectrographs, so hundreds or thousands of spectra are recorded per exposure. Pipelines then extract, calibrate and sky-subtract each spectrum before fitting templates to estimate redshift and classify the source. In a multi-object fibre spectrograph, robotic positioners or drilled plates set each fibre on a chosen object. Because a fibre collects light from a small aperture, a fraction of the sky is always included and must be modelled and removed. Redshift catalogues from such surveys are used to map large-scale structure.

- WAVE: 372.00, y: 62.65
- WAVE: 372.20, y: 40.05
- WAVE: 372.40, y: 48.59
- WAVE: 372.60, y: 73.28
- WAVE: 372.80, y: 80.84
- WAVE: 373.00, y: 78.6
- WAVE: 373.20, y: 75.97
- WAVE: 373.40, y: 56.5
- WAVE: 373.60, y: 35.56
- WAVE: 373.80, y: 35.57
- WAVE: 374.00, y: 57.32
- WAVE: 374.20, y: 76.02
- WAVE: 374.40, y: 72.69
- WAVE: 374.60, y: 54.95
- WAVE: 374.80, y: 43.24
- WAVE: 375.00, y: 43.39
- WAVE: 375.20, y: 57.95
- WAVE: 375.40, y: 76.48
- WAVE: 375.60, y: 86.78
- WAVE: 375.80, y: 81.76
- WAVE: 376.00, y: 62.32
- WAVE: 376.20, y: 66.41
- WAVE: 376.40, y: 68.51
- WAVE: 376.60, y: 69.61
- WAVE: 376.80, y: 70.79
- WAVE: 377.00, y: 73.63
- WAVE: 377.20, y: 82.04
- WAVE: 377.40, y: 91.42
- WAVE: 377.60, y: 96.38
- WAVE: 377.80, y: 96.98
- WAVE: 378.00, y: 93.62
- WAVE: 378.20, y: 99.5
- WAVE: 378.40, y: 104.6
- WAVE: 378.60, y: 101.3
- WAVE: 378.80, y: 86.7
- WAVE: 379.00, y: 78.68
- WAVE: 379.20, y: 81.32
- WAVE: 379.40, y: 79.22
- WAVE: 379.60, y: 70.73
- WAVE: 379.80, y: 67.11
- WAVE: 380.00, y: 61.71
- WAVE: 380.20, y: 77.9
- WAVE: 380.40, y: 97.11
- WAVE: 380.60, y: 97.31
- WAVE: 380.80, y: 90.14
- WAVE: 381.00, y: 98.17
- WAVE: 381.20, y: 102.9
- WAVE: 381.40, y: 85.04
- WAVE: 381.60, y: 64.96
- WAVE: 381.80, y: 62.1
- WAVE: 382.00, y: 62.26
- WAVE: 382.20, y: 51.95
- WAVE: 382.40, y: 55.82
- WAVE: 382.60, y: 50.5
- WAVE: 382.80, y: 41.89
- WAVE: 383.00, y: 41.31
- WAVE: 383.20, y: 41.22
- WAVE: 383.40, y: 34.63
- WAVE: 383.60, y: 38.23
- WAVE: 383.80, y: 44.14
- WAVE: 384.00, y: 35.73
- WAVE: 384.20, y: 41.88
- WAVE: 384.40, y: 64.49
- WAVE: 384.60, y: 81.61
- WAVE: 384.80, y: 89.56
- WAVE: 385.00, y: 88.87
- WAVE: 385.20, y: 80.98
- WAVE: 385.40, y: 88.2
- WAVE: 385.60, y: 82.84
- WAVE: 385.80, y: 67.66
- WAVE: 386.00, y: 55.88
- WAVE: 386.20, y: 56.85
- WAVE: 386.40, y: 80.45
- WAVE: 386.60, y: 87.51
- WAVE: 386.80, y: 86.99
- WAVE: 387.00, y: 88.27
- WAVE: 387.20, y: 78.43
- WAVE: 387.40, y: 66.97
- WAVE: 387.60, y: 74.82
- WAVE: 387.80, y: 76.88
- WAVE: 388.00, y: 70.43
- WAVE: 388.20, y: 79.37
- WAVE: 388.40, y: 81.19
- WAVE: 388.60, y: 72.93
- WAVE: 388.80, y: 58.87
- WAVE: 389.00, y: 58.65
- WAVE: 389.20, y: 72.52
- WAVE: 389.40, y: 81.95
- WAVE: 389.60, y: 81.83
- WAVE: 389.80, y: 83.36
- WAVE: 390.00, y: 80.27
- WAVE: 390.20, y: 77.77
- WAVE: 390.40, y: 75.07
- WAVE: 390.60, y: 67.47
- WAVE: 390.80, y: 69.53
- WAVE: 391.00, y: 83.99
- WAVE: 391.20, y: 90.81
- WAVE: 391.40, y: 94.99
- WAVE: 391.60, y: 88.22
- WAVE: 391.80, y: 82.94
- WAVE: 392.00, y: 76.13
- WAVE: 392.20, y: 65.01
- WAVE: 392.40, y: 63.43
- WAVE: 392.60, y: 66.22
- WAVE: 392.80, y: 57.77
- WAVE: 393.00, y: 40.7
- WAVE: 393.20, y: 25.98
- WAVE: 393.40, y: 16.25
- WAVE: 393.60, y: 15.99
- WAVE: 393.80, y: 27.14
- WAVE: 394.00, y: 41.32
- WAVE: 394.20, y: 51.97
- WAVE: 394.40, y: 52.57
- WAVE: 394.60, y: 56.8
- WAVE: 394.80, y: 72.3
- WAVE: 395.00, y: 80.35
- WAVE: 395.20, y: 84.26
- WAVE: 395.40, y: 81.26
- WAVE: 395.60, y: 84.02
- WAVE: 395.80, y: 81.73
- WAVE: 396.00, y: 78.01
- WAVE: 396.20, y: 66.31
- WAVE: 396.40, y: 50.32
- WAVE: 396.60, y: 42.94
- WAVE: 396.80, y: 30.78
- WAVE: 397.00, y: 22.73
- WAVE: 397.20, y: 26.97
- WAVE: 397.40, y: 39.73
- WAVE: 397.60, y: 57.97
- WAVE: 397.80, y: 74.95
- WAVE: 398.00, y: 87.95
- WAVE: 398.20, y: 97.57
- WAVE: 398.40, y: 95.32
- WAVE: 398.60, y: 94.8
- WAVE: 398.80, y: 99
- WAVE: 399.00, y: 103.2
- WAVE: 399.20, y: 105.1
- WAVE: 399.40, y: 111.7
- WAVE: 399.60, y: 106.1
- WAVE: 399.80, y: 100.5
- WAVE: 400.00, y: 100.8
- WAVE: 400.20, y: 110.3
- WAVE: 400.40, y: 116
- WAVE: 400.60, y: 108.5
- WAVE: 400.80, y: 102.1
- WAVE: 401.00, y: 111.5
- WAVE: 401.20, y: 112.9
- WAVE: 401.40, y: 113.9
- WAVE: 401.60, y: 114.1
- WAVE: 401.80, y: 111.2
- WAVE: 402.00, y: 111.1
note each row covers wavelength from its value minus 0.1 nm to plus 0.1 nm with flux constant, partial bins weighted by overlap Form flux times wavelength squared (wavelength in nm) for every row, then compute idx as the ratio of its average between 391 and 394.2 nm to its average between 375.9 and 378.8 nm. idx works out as 0.7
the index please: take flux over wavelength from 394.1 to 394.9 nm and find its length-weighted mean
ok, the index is 58.4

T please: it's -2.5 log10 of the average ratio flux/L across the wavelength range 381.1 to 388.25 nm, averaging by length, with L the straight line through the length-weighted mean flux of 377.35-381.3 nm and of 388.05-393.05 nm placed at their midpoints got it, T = 0.22 mag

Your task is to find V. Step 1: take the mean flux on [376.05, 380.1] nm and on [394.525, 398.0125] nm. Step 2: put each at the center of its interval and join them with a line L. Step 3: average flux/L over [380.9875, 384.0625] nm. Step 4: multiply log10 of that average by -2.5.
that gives 0.35 mag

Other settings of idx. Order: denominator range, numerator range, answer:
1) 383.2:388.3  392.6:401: 1.09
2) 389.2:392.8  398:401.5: 1.41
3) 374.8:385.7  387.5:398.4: 0.96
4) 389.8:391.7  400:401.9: 1.44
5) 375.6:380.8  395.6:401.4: 1.13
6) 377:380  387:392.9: 0.92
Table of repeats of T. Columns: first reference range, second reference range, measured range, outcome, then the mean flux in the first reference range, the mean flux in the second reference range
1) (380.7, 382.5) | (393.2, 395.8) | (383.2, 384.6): 0.48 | 74.8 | 55.2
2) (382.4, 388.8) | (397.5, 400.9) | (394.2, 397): 0.36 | 66.5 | 98.3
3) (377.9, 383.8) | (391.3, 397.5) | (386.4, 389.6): -0.18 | 72.5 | 56.9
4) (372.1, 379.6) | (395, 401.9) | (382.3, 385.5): 0.32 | 72.4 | 85.9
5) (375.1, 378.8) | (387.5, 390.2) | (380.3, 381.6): -0.16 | 82.3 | 75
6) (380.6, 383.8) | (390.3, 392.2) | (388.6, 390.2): 0.04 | 62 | 80.2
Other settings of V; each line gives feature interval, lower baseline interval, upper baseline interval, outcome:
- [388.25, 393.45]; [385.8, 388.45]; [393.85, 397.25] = -0.03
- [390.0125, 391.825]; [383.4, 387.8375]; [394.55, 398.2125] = -0.21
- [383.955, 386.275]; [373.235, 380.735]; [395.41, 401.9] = 0.12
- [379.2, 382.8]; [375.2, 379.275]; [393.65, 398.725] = 0.07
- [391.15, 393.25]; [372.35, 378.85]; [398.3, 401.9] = 0.35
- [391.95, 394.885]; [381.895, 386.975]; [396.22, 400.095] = 0.43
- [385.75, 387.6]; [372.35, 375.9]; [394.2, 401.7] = -0.01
